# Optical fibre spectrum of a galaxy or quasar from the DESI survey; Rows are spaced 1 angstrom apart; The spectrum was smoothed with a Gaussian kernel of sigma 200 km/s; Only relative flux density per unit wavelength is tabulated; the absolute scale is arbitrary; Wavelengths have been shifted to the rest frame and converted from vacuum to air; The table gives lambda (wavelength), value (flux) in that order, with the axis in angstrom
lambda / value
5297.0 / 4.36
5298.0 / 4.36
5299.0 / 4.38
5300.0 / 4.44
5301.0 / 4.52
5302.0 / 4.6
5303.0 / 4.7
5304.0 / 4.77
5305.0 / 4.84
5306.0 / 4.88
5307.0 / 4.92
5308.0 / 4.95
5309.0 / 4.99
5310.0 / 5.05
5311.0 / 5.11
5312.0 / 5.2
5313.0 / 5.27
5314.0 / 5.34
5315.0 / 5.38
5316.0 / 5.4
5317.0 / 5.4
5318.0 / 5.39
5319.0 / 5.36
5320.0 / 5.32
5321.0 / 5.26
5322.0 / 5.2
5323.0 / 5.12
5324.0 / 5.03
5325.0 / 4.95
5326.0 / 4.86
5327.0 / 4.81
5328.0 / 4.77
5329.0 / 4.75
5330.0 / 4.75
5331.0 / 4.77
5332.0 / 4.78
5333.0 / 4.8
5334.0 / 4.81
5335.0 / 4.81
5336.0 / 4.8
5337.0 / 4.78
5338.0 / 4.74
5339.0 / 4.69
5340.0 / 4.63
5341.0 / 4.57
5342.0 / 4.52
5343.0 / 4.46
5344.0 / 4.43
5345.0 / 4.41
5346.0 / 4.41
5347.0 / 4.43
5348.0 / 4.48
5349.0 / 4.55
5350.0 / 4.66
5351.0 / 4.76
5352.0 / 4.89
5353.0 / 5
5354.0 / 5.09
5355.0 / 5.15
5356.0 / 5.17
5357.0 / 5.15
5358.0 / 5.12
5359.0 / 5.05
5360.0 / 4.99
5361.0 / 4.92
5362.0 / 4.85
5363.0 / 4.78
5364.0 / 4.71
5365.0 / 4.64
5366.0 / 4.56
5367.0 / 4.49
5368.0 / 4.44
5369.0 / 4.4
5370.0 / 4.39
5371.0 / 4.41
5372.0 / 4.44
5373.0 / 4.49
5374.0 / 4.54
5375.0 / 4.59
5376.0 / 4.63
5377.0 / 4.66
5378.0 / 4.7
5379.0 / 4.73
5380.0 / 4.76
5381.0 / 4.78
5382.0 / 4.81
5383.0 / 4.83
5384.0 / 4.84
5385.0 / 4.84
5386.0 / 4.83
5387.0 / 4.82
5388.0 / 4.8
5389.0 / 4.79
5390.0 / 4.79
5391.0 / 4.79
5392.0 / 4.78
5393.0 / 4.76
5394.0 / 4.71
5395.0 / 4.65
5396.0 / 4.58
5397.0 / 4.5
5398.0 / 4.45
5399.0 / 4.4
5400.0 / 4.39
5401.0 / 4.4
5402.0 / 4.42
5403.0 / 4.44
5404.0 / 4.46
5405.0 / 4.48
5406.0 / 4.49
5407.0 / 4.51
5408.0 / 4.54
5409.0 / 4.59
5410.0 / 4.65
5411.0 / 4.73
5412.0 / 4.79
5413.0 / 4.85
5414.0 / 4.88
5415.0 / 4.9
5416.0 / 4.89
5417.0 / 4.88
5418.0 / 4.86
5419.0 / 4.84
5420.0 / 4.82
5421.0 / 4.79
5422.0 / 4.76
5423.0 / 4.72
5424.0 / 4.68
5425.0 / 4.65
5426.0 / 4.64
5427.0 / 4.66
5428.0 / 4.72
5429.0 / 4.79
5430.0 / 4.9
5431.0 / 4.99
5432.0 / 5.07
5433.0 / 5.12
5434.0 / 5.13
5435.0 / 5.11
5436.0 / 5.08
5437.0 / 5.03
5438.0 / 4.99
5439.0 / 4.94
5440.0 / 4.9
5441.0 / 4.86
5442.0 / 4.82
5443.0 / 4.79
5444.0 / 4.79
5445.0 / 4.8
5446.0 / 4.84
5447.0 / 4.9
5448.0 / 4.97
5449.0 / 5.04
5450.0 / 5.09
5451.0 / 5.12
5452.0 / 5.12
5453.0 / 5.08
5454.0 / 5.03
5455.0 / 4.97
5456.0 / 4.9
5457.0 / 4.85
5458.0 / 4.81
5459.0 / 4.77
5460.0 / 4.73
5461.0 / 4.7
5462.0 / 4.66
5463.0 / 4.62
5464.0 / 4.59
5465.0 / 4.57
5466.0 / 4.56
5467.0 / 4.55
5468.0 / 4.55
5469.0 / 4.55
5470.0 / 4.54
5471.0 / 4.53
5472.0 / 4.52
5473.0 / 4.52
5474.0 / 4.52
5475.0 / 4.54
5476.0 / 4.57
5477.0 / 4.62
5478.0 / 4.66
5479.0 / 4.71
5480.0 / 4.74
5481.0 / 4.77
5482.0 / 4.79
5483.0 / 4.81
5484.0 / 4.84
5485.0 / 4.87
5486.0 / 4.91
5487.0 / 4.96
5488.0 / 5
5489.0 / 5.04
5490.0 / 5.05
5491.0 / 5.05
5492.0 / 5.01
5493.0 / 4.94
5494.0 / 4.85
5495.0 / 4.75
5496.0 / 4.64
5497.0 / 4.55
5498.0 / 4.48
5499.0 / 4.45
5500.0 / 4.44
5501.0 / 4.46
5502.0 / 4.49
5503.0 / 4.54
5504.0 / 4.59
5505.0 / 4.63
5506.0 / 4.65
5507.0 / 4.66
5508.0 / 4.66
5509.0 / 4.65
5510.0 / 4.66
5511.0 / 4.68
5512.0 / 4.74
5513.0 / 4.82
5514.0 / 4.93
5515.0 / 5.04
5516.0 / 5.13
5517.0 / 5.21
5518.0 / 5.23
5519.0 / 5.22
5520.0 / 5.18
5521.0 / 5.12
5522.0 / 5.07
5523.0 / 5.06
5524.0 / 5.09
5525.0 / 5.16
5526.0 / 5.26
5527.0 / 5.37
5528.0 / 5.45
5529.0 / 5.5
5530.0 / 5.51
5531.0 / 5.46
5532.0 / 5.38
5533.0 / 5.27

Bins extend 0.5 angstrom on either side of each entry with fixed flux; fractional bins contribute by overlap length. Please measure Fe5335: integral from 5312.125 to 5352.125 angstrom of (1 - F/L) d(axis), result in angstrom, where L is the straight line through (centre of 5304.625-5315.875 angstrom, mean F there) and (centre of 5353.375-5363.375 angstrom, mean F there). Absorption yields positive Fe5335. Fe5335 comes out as 1.59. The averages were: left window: 5.1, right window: 5.03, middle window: 4.87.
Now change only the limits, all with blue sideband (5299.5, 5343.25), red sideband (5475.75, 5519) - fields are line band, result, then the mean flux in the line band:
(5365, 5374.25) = 0.8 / 4.47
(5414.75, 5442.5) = -0.2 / 4.88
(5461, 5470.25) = 0.4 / 4.58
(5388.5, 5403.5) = 0.8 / 4.59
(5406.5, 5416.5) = 0.2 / 4.73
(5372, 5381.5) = 0.5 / 4.64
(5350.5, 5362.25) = -0.3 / 5.02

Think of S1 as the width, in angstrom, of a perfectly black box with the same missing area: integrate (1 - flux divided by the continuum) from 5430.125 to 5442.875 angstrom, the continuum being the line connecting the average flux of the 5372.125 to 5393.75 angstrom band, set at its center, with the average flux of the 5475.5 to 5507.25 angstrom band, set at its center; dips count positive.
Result -0.7 angstrom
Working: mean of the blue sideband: 4.74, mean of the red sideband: 4.74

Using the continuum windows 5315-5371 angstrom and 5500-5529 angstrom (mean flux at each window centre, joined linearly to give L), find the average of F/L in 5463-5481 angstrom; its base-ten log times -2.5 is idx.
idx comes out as 0.07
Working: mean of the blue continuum 4.83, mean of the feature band 4.59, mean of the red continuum 4.92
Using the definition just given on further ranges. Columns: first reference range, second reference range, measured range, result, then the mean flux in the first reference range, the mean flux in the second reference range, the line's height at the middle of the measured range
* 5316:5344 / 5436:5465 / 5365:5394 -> 0.05 mag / 4.89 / 4.88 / 4.89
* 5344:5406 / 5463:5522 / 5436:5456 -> -0.05 mag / 4.68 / 4.75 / 4.72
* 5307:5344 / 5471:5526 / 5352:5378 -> 0.04 mag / 4.96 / 4.8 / 4.92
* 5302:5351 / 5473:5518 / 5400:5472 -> 0.00 mag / 4.88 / 4.75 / 4.8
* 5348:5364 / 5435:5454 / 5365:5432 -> 0.06 mag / 4.92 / 4.96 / 4.94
